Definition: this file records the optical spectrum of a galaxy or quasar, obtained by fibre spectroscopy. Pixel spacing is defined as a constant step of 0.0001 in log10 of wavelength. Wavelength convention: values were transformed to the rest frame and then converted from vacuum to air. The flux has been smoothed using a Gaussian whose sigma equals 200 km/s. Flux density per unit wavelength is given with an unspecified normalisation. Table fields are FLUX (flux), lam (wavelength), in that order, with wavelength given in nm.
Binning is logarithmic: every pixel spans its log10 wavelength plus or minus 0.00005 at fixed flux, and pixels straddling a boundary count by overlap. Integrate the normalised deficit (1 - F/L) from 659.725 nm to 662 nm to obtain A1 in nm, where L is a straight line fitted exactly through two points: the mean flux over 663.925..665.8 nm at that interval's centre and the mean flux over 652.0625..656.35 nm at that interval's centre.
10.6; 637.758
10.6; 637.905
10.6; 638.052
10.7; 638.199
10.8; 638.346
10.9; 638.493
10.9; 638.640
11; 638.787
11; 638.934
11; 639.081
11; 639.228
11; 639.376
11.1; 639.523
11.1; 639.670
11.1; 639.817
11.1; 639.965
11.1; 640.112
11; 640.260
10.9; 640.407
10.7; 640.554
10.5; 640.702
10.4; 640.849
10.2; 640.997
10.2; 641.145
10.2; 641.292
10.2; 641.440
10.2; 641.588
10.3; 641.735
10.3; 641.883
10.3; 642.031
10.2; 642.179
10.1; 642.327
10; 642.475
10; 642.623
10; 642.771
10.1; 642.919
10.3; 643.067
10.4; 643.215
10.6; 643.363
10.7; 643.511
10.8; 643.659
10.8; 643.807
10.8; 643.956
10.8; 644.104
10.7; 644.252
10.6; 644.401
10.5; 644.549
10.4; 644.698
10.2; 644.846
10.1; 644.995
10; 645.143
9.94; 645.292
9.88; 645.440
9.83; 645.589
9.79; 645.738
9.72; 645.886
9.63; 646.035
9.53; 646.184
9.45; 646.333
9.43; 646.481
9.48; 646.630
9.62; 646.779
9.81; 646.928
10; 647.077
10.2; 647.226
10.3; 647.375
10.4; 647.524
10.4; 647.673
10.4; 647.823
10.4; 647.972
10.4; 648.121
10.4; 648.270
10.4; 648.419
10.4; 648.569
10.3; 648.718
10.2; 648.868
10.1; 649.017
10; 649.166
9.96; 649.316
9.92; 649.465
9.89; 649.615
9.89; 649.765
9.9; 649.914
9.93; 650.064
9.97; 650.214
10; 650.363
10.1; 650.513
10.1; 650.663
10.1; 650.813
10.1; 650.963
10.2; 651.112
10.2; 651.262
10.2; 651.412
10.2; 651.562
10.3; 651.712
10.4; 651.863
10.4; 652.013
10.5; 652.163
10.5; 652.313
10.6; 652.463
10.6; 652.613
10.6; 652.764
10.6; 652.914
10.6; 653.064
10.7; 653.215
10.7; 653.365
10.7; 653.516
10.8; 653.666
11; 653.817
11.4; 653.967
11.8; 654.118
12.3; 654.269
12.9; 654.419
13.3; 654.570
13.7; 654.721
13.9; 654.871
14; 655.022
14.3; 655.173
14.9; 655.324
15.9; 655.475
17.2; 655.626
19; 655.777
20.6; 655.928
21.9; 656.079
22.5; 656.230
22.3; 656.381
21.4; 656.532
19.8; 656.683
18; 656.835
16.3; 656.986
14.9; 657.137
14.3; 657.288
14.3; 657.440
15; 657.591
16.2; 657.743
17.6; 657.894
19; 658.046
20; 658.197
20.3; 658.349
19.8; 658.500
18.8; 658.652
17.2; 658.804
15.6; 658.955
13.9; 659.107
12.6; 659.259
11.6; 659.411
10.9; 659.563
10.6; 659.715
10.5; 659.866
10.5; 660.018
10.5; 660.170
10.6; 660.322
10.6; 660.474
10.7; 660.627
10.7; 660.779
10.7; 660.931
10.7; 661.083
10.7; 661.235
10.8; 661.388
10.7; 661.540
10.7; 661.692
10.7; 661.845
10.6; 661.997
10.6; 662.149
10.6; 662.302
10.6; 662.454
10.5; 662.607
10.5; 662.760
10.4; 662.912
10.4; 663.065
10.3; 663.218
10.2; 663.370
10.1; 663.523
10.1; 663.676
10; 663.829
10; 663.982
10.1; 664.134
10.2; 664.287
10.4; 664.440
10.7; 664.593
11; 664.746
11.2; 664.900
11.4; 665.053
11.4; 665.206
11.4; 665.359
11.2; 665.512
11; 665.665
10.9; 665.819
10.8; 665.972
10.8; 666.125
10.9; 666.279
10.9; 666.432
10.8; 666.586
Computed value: 0.23 nm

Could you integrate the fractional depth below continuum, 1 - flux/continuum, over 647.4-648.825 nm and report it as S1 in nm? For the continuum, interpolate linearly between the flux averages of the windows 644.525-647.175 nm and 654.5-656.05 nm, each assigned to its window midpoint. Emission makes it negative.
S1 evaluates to 0.11 nm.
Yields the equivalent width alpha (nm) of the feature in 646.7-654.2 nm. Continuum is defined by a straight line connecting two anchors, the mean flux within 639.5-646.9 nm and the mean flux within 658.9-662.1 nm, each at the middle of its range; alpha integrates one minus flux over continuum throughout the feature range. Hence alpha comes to 0.23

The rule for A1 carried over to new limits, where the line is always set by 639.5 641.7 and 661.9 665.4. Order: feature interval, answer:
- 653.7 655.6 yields -0.49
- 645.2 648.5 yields 0.20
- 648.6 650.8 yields 0.12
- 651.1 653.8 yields 0.02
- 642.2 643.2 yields 0.05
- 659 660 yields -0.11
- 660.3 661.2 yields -0.01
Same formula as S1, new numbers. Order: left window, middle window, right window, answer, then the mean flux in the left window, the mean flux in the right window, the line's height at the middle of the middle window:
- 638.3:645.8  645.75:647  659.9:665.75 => 0.11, 10.5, 10.6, 10.5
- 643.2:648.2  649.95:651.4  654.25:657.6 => 0.36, 10.2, 16.8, 13.4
